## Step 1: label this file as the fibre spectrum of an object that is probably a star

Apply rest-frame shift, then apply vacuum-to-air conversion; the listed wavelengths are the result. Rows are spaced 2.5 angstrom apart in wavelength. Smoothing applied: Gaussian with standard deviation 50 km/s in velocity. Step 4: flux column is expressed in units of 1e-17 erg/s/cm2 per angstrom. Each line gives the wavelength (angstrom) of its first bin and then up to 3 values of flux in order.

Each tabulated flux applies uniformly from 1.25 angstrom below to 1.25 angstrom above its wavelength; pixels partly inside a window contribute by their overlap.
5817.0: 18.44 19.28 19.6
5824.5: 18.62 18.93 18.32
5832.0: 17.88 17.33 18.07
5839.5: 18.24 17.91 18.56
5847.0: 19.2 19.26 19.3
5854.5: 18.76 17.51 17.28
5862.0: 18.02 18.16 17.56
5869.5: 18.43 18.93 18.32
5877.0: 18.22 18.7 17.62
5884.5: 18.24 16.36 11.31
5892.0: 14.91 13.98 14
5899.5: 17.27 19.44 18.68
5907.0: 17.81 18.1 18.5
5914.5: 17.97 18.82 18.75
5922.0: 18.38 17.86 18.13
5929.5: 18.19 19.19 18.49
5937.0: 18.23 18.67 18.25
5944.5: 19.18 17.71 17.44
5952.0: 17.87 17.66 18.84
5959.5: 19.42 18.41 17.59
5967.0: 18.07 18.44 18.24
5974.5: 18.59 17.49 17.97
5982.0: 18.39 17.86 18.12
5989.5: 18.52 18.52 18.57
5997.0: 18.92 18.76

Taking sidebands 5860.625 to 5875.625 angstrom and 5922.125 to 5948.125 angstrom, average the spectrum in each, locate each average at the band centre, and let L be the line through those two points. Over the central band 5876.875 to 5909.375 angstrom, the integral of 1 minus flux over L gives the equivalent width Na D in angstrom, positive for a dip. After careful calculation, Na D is 2.9 angstrom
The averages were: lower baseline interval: 18.2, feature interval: 16.7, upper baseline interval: 18.4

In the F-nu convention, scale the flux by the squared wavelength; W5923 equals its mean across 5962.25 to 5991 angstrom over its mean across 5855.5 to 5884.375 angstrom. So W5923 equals 1.04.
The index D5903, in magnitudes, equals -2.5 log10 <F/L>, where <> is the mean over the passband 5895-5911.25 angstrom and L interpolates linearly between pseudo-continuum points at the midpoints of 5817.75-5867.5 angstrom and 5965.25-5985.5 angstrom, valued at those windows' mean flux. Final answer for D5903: 0.05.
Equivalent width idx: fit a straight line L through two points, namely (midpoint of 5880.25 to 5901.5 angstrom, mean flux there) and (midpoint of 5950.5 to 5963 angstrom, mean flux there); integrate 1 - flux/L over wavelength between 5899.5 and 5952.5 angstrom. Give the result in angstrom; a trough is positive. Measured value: -3.82 angstrom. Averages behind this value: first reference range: 15.7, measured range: 18.3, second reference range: 18.4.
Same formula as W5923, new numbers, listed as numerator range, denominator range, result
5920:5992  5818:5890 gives 1.04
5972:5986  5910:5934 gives 1.00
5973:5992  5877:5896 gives 1.17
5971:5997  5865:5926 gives 1.08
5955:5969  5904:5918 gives 1.02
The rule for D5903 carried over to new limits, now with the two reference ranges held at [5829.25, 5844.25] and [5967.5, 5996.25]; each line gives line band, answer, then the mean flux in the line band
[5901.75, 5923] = -0.02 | 18.5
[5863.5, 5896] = 0.07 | 16.9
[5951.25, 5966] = -0.01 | 18.3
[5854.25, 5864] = 0.01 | 17.8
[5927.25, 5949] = -0.02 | 18.4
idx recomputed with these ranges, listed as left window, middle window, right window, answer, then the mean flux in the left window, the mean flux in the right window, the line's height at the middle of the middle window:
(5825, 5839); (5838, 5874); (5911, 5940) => -0.3 angstrom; 18.1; 18.4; 18.2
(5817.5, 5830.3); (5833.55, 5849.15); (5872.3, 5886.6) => 0.3 angstrom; 18.9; 18.2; 18.7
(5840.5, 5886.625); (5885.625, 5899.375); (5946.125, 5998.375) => 2.9 angstrom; 18.3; 18.2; 18.3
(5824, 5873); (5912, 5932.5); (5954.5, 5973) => 0.0 angstrom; 18.3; 18.4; 18.4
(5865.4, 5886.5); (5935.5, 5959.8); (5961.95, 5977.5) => -0.2 angstrom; 18.2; 18.1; 18.1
